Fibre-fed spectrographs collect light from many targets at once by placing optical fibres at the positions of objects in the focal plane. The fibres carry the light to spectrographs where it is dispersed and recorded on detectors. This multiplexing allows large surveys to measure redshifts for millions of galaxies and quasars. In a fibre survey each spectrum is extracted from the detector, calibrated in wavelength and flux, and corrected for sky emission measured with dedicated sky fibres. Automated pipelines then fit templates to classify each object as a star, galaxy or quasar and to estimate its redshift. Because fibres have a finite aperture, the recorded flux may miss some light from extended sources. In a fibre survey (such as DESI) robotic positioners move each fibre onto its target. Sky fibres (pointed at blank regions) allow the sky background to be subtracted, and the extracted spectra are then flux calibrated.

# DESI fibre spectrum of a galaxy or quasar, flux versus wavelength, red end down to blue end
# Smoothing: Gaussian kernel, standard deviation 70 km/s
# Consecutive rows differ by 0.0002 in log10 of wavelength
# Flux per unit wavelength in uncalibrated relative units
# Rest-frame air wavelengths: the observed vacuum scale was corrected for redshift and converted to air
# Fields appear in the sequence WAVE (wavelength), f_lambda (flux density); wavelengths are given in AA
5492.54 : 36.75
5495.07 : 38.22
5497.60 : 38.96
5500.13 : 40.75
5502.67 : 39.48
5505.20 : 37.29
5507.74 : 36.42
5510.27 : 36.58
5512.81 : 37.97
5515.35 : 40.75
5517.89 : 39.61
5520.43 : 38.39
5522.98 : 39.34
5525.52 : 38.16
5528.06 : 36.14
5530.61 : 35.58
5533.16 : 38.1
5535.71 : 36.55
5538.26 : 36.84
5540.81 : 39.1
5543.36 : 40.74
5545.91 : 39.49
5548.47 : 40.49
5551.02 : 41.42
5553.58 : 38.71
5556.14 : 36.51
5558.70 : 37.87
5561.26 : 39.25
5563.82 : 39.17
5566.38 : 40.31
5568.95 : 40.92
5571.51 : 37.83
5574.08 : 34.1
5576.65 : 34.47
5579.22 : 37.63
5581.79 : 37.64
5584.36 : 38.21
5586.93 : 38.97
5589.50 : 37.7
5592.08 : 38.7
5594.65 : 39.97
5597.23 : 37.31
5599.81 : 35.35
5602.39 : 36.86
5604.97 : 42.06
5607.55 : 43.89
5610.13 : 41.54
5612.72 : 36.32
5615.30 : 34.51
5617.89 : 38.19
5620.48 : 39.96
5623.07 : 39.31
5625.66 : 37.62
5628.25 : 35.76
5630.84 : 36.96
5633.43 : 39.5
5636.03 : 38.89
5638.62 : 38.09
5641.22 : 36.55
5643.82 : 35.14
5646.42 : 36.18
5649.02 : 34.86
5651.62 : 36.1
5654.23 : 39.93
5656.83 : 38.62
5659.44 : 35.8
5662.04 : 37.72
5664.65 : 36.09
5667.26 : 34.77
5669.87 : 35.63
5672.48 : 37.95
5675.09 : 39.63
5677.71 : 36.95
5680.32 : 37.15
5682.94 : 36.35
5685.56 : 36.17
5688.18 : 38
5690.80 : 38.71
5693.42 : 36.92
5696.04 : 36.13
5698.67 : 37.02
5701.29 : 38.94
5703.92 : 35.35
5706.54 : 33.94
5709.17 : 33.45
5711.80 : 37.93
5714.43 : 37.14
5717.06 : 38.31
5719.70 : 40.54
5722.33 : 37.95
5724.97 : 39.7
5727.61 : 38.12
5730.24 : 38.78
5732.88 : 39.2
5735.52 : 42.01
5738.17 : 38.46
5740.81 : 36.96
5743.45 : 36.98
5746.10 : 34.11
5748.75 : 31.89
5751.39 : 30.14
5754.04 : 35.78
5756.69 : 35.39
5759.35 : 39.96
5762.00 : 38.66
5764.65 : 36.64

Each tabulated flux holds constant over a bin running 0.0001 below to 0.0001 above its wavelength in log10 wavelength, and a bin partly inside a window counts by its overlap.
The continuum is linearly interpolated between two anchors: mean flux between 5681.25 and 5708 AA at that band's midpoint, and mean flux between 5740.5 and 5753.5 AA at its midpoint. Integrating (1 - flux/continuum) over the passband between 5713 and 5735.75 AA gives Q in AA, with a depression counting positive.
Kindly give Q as -2.5 AA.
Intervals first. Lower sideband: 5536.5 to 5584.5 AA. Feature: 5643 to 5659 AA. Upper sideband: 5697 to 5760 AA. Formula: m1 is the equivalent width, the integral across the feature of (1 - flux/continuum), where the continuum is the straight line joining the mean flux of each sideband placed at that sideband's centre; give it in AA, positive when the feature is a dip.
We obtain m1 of 0.4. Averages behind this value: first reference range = 38.4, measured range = 36.8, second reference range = 37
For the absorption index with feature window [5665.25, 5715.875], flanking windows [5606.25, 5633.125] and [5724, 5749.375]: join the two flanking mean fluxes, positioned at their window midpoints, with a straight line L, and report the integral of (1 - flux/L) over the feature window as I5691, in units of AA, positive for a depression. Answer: 1.71 AA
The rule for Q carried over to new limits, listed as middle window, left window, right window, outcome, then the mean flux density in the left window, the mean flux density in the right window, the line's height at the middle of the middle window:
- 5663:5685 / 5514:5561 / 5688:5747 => 0.6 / 38.6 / 37.6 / 37.8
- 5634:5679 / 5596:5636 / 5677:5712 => 0.5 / 38.4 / 36.6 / 37.5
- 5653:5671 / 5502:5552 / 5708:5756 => 0.3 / 38.4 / 37.1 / 37.5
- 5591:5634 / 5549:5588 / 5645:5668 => -1.1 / 38.2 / 36.7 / 37.5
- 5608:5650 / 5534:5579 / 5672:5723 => 0.2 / 38.4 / 37.2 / 37.8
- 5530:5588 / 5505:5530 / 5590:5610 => 0.5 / 38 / 39.2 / 38.6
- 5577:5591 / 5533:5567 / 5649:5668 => 0.2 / 38.9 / 36.9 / 38.3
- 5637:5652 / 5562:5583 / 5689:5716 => 0.4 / 37.8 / 36.6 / 37.1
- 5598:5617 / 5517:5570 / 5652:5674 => -0.4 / 38.7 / 37.1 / 37.8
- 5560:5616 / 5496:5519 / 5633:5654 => -1.1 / 38.6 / 36.9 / 37.6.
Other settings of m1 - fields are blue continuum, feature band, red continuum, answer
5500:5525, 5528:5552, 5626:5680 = -0.2 AA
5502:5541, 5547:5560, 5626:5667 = -0.5 AA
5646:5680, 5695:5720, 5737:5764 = -0.2 AA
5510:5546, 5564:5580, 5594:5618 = 0.3 AA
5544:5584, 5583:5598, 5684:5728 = -0.1 AA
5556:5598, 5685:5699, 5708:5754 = 0.1 AA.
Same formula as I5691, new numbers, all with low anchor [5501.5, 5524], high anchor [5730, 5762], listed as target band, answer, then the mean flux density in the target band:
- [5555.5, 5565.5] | -0.09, 38.4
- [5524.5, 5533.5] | 0.34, 36.8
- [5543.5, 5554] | -0.57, 40.2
